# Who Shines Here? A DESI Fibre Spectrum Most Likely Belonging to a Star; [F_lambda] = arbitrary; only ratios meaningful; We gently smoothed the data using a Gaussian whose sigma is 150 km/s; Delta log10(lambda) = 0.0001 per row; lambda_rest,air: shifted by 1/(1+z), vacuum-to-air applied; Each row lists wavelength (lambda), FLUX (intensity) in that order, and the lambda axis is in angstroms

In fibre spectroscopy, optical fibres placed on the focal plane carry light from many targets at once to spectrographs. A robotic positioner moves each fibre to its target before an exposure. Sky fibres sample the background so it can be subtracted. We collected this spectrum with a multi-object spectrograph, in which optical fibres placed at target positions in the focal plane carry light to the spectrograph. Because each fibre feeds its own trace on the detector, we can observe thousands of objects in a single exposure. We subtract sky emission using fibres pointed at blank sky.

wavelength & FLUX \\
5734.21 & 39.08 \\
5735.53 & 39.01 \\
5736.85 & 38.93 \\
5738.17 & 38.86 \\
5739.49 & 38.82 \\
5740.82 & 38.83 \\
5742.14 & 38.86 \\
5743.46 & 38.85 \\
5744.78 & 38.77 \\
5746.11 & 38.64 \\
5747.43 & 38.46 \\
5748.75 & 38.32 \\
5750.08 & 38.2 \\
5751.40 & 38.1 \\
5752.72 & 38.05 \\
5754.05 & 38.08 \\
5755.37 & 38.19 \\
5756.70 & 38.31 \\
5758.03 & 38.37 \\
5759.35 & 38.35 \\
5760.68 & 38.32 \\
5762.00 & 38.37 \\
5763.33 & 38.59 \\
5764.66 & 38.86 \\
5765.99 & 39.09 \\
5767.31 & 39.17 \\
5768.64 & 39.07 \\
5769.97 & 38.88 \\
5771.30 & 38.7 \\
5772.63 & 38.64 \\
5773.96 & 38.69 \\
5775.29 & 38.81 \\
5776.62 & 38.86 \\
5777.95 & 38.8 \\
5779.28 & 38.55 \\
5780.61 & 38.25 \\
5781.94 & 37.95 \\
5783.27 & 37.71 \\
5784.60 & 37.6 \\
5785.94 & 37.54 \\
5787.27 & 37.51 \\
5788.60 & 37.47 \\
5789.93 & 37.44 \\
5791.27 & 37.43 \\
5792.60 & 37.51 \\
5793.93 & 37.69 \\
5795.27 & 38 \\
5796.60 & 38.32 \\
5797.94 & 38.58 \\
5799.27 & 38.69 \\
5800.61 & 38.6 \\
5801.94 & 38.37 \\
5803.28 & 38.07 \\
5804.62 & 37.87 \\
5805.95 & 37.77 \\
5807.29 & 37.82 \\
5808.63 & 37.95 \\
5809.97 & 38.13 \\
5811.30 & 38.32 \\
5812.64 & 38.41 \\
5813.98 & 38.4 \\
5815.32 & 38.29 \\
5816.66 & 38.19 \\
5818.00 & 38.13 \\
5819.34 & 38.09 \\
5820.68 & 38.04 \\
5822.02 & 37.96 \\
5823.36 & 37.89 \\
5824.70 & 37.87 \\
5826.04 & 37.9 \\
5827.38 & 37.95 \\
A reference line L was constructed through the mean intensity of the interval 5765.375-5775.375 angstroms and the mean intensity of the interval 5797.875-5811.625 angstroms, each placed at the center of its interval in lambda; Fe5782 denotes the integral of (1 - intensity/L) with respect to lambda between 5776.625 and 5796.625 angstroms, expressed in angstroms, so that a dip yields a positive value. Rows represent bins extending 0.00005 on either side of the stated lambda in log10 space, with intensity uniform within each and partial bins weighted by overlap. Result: 0.4 angstroms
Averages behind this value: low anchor 38.9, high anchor 38.2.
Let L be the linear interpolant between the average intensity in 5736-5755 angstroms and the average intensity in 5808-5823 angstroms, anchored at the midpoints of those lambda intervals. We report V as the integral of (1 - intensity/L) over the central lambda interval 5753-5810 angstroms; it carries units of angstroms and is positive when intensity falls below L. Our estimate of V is 0.2 angstroms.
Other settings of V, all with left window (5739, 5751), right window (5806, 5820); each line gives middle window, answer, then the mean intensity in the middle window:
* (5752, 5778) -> -0.1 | 38.6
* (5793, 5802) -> 0.0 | 38.3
